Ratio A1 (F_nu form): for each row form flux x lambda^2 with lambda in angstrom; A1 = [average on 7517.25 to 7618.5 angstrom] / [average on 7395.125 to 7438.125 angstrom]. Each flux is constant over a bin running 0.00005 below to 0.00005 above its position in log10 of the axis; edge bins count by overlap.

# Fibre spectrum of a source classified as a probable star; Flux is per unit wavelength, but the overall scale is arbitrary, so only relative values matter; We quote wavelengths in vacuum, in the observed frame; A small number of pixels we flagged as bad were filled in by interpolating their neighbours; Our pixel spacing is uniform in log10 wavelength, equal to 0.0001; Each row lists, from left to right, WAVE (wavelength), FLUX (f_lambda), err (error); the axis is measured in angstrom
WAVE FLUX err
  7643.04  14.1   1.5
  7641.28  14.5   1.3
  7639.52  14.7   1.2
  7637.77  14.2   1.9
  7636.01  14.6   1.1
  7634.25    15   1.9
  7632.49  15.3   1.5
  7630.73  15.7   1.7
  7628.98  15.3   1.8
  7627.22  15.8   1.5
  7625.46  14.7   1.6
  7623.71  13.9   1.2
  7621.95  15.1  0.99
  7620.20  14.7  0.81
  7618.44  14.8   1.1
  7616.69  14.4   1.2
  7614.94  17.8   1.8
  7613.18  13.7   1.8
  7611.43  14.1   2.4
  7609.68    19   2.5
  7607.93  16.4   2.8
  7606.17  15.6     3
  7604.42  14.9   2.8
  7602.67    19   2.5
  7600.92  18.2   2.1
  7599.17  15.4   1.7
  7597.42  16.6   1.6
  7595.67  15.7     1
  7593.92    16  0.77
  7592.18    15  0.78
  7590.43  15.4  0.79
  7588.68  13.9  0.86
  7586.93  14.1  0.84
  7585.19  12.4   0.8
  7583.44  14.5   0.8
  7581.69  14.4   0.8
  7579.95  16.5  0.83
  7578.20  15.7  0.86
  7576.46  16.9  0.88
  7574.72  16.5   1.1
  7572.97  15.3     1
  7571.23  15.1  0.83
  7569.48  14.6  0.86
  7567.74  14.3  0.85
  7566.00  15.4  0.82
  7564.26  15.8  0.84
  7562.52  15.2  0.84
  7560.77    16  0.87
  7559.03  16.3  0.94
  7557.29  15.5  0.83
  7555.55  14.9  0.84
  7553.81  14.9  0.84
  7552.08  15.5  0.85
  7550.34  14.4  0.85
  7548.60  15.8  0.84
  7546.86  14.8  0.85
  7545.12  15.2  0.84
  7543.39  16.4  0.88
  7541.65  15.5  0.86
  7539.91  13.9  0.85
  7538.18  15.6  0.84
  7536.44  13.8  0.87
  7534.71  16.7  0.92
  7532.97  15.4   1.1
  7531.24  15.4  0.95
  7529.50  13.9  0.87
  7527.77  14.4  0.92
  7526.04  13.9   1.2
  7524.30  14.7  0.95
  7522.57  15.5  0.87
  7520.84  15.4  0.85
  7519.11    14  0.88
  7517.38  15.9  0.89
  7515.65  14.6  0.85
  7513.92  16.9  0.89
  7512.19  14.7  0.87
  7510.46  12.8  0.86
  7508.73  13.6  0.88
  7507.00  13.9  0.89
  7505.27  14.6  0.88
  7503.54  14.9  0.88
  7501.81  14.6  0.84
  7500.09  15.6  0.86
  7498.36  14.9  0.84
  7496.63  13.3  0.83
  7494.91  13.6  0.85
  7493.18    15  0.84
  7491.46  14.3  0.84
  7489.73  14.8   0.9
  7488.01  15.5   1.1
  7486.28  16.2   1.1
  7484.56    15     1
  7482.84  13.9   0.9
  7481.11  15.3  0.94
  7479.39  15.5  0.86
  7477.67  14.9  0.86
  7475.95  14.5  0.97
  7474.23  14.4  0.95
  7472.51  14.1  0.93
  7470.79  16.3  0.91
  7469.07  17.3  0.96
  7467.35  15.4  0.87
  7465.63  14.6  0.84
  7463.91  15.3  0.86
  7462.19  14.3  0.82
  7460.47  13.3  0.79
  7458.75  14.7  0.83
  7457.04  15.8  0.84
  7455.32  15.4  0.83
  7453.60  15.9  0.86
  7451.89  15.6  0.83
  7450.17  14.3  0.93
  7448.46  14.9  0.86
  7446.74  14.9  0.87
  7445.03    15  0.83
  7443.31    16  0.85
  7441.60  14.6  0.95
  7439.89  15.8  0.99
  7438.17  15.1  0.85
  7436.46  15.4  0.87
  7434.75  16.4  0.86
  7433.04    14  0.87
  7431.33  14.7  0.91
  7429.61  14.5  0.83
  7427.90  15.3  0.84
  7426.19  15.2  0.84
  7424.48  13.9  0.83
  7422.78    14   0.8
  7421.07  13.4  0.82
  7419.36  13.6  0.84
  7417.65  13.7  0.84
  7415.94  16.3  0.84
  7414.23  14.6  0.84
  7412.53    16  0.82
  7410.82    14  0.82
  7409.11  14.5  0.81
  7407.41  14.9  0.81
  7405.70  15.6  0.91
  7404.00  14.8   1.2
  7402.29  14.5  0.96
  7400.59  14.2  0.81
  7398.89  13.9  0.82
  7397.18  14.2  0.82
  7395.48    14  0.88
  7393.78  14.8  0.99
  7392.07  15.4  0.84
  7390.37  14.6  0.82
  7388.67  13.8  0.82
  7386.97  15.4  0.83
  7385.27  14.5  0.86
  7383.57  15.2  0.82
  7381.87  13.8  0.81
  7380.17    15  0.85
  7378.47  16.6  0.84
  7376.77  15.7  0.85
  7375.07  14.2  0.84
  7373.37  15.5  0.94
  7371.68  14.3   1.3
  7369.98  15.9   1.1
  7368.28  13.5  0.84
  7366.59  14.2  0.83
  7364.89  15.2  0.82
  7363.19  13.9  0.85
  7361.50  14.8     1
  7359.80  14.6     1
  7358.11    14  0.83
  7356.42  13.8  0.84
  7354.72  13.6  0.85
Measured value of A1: 1.1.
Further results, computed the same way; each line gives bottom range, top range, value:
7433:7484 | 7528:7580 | 1.04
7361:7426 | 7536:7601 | 1.09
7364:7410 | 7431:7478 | 1.04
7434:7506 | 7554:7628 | 1.06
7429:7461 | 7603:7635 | 1.07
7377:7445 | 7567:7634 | 1.10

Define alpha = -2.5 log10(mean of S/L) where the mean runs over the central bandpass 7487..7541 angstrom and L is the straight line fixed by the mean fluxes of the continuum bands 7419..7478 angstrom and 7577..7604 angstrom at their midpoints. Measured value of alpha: 0.036 mag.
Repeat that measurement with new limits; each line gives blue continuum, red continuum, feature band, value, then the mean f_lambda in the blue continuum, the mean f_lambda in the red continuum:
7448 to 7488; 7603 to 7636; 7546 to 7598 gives 0.00 mag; 15.1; 15.4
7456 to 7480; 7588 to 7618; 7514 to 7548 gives 0.03 mag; 15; 15.9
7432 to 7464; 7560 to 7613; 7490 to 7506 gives 0.05 mag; 15.1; 15.6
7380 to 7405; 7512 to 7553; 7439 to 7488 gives -0.02 mag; 14.5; 15.1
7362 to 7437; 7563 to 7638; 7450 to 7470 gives -0.02 mag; 14.7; 15.4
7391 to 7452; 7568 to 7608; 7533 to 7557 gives 0.01 mag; 14.8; 15.5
